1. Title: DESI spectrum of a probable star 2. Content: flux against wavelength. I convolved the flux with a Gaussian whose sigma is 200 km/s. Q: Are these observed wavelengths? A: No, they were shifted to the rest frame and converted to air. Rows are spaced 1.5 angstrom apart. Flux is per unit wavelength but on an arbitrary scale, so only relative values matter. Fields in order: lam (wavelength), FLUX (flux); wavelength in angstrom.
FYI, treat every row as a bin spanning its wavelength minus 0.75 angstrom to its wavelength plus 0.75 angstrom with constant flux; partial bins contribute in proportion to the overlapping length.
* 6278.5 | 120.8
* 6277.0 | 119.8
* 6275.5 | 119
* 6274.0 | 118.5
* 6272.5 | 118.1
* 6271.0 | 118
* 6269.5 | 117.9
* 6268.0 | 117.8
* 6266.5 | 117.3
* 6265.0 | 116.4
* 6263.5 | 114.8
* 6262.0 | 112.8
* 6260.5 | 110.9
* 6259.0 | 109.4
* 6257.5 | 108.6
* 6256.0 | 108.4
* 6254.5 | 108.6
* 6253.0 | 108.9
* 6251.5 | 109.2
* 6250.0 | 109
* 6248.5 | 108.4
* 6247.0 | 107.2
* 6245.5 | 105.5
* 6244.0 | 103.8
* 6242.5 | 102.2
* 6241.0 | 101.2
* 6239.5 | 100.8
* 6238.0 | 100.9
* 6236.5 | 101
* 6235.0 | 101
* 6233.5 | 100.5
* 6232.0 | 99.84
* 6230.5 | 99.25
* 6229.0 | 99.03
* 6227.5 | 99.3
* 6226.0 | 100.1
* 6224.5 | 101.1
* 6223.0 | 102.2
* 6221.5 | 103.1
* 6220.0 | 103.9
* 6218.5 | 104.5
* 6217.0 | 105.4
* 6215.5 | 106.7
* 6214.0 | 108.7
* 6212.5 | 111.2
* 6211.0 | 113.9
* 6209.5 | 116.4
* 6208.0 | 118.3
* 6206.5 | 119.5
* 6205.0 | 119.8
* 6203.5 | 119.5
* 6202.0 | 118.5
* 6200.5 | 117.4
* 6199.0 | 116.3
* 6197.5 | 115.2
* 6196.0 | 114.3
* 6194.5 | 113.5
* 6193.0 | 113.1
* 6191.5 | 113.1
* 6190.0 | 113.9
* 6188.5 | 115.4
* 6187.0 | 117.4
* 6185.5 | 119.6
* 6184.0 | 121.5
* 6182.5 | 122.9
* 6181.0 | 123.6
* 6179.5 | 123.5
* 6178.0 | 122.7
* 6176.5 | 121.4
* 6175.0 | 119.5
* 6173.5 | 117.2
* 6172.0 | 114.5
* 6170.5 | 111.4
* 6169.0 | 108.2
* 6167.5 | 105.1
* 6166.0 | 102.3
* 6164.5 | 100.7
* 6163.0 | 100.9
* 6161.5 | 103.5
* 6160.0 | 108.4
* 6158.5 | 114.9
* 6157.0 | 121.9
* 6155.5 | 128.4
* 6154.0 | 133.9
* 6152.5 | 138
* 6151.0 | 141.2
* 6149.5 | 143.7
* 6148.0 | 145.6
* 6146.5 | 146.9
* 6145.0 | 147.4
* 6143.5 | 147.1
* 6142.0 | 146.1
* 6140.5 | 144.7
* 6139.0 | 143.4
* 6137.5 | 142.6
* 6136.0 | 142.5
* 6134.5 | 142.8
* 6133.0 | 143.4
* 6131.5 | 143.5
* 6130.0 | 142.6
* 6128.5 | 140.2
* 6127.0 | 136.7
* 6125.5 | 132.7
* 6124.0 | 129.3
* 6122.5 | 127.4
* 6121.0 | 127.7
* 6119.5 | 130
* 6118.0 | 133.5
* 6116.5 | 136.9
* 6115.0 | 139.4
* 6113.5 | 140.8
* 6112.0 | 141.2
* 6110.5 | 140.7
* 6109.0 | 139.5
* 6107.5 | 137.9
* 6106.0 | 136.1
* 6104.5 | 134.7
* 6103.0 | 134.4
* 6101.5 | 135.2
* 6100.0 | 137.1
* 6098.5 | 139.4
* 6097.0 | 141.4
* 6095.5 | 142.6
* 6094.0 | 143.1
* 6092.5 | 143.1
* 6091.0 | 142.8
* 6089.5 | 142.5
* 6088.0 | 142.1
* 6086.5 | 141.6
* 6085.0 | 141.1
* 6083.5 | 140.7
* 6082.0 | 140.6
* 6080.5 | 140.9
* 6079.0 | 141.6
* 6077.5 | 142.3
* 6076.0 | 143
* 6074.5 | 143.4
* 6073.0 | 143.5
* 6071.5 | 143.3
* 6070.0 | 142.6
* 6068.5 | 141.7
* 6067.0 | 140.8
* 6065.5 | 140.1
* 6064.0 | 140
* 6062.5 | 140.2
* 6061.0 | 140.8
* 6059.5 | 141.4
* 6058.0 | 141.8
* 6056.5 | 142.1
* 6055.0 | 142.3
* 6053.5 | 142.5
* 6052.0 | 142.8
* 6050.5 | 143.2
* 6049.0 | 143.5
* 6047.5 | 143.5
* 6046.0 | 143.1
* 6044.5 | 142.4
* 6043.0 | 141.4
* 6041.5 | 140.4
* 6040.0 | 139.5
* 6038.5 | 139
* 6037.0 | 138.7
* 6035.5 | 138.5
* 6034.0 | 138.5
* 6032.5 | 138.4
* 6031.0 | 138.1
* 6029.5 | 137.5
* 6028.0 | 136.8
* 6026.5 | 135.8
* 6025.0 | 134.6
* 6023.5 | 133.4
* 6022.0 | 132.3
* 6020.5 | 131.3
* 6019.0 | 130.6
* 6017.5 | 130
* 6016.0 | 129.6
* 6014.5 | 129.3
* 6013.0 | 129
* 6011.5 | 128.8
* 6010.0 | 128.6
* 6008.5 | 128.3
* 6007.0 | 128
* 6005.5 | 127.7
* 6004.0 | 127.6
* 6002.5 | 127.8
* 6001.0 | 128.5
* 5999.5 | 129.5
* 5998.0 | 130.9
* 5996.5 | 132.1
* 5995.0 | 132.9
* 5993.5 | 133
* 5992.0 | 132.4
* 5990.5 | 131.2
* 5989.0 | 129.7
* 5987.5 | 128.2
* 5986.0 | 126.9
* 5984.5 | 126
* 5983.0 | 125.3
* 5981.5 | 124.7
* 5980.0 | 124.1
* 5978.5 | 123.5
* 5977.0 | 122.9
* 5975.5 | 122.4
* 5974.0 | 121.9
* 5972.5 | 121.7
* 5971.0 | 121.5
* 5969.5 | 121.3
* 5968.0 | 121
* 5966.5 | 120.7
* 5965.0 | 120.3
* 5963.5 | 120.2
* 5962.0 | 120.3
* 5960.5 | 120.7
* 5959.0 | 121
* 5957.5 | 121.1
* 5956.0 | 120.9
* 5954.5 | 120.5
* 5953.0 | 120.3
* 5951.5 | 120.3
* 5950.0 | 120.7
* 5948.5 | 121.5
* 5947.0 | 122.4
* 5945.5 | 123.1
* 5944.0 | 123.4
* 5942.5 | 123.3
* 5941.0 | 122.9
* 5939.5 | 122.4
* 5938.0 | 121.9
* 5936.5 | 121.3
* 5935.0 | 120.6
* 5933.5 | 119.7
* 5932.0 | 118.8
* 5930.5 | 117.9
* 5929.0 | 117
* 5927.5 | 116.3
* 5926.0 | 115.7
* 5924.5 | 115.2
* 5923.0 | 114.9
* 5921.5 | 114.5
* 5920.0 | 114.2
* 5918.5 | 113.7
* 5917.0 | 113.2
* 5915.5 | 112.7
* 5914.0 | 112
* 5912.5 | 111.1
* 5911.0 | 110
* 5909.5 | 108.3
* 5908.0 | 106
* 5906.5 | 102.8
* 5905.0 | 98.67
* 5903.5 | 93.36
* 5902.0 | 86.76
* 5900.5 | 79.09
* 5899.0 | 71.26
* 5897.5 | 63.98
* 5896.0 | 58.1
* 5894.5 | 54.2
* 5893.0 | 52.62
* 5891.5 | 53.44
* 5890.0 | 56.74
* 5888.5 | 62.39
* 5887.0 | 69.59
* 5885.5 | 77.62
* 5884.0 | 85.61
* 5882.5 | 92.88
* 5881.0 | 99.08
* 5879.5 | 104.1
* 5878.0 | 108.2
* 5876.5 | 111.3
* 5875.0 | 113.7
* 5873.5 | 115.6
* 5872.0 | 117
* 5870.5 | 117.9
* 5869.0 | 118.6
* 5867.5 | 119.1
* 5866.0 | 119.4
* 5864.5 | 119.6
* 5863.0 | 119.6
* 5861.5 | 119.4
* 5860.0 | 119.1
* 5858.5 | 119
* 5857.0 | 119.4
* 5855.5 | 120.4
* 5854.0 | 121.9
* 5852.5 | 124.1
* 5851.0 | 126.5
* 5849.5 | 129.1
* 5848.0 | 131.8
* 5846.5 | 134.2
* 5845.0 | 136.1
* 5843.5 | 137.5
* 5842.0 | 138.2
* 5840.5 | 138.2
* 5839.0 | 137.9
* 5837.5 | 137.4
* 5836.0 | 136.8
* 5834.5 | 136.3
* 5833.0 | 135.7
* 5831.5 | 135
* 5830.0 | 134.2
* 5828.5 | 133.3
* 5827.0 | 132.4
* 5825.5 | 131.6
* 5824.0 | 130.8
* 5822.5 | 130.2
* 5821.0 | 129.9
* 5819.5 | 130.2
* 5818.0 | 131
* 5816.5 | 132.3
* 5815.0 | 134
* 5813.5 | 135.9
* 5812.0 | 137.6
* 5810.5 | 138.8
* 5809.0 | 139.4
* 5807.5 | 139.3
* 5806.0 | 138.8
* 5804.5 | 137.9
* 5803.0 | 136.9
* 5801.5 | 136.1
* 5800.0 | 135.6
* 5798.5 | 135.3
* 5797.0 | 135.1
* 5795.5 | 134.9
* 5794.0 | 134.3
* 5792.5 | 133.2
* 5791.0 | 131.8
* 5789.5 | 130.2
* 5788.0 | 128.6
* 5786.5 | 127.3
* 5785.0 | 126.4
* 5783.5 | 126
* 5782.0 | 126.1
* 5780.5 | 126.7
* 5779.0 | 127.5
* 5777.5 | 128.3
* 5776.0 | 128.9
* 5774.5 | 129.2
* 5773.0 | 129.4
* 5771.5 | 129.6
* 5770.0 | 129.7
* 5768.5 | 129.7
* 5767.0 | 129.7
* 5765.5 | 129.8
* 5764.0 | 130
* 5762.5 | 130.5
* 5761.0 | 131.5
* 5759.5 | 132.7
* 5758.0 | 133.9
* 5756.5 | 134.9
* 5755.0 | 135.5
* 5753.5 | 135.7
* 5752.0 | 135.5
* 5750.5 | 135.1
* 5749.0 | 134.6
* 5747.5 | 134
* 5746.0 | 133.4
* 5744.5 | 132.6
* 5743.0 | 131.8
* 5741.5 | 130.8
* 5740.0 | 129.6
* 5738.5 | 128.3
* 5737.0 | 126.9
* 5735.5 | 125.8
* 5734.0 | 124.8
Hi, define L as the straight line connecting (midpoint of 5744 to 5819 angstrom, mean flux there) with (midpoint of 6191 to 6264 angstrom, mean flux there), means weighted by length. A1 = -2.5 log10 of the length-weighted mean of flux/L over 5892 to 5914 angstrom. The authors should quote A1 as 0.41 mag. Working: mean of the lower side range 133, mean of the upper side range 108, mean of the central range 86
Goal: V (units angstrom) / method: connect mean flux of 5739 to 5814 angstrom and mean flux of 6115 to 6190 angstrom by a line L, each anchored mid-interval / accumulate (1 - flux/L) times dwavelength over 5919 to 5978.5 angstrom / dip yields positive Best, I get 4.68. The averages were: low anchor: 132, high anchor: 128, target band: 120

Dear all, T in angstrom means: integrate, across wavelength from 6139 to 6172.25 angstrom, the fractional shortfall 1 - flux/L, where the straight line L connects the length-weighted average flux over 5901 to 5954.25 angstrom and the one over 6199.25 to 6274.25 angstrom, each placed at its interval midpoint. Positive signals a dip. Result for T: -4.6 angstrom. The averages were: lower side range 115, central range 126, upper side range 109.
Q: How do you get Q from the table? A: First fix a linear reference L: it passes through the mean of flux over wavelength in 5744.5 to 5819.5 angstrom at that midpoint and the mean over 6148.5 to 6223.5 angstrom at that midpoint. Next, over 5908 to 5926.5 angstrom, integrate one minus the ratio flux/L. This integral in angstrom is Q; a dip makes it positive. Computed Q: 2.1 angstrom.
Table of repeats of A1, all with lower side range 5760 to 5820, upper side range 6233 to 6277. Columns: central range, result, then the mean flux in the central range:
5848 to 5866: 0.06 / 122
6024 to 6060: -0.17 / 140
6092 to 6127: -0.17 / 137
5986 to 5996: -0.07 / 131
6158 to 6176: 0.05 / 109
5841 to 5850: -0.04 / 135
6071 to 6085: -0.20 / 142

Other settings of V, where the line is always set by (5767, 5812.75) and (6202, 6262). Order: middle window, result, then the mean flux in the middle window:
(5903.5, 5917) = 2.0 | 107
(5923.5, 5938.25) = 0.7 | 118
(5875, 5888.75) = 3.7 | 92.4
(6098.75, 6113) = -2.9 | 138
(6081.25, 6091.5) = -2.3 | 142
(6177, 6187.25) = -1.1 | 122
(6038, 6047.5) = -1.9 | 141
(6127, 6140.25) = -3.5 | 142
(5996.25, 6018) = -1.7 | 129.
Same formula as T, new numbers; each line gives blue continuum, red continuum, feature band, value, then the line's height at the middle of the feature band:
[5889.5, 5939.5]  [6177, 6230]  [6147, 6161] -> -2.49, 111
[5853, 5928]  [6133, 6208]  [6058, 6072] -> -3.20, 115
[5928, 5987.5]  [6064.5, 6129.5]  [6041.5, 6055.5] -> -1.02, 133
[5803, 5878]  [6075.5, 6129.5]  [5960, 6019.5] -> 3.46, 134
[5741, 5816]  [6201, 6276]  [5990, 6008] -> -1.31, 121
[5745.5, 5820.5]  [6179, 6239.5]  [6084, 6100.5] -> -3.52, 117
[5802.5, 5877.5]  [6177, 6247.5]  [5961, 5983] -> 0.07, 122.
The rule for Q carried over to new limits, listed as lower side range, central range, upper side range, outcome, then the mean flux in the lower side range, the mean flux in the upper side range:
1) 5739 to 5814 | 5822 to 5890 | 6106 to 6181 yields 6.6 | 132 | 130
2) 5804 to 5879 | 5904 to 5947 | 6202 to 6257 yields 2.9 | 129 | 107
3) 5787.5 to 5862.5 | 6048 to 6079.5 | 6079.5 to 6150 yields -0.8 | 132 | 140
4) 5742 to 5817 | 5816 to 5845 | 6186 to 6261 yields -1.0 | 133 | 109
